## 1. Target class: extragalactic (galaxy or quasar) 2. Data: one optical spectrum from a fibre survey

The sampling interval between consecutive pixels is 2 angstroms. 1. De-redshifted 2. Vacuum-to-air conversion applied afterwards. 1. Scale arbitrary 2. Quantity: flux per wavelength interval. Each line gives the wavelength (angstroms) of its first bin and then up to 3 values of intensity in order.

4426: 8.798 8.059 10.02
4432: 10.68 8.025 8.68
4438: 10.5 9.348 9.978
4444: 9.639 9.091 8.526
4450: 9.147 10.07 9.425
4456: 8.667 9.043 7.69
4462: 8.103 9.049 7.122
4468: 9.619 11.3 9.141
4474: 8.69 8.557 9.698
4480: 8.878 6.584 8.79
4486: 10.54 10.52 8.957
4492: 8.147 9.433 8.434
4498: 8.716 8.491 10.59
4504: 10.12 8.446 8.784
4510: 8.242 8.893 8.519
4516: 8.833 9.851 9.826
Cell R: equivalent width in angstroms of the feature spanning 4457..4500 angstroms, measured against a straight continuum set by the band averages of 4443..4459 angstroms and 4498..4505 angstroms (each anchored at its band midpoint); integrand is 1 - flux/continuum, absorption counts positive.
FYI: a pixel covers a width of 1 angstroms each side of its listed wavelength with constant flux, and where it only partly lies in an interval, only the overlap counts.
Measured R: 2.4 angstroms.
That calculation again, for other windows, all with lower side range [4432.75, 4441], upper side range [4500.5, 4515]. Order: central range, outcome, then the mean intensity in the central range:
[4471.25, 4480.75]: 0.13 angstroms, 8.99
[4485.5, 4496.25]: -0.30 angstroms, 9.35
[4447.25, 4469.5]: 0.78 angstroms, 8.83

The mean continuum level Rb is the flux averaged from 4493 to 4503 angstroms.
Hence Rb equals 9.13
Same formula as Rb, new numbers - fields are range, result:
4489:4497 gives 8.74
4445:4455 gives 9.25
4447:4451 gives 8.84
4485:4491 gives 10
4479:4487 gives 8.7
